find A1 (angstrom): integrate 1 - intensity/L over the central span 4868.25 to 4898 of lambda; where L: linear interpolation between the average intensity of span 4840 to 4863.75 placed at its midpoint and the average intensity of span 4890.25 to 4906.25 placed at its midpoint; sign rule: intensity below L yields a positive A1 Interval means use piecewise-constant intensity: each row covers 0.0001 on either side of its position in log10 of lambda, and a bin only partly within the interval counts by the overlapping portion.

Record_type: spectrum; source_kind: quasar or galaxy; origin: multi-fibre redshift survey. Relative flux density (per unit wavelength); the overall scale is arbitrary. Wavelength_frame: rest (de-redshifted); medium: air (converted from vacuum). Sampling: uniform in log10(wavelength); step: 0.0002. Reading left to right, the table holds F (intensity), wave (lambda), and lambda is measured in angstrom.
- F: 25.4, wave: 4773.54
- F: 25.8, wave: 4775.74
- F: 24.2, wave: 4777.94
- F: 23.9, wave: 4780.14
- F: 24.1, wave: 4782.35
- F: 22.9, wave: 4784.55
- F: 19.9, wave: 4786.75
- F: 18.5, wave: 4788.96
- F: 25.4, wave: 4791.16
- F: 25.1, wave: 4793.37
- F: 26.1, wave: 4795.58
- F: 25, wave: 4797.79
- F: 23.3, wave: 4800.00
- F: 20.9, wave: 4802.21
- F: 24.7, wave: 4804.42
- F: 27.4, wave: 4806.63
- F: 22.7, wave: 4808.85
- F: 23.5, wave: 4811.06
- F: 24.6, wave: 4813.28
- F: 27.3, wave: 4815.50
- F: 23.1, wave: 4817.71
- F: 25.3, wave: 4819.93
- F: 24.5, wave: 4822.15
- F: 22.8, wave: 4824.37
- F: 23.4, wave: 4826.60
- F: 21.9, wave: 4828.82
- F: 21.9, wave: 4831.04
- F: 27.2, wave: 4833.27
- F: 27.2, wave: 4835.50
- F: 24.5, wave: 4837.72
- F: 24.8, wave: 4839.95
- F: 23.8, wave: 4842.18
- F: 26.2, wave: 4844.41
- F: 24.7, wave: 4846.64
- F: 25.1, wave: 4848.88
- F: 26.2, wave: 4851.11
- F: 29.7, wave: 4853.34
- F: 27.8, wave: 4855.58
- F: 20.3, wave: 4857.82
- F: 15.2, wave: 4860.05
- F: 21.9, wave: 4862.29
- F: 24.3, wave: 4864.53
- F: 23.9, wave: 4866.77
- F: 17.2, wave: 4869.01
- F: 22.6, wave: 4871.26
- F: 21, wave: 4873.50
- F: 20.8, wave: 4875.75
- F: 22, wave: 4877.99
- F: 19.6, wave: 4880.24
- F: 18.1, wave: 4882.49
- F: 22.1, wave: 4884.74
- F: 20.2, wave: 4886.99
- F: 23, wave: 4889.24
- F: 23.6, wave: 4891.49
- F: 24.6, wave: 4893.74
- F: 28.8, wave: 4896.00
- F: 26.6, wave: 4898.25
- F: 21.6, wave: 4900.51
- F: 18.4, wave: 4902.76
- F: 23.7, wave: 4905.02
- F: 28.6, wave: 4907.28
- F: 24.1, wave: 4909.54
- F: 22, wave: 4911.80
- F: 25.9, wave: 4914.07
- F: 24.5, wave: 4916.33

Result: 2.4 angstrom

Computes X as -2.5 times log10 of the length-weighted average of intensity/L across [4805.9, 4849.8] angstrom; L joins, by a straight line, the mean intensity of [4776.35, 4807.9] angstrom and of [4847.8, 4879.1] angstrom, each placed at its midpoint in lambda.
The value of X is -0.06 mag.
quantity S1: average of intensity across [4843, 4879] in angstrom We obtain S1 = 23.1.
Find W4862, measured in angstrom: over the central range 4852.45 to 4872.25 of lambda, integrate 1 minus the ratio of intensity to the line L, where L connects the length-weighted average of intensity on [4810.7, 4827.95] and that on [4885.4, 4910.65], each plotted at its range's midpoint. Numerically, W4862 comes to 1.3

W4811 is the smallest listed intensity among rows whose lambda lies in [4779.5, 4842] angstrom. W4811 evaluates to 18.5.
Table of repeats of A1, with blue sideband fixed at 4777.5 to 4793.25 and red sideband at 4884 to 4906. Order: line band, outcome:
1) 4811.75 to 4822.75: -1.0 angstrom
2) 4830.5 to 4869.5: -1.8 angstrom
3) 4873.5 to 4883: 1.2 angstrom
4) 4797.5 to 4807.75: -0.6 angstrom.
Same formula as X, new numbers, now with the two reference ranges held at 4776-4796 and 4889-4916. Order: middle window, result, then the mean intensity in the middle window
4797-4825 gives -0.03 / 24.3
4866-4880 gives 0.14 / 21.1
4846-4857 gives -0.12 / 26.6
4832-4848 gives -0.07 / 25.4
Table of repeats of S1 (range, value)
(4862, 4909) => 22.5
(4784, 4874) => 23.8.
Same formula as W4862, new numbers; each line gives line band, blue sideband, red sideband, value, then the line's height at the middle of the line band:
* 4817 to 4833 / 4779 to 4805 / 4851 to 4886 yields -0.6 angstrom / 22.7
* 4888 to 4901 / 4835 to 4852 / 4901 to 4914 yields -0.5 angstrom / 23.8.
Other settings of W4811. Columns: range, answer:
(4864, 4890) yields 17.2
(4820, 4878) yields 15.2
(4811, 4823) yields 23.1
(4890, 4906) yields 18.4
